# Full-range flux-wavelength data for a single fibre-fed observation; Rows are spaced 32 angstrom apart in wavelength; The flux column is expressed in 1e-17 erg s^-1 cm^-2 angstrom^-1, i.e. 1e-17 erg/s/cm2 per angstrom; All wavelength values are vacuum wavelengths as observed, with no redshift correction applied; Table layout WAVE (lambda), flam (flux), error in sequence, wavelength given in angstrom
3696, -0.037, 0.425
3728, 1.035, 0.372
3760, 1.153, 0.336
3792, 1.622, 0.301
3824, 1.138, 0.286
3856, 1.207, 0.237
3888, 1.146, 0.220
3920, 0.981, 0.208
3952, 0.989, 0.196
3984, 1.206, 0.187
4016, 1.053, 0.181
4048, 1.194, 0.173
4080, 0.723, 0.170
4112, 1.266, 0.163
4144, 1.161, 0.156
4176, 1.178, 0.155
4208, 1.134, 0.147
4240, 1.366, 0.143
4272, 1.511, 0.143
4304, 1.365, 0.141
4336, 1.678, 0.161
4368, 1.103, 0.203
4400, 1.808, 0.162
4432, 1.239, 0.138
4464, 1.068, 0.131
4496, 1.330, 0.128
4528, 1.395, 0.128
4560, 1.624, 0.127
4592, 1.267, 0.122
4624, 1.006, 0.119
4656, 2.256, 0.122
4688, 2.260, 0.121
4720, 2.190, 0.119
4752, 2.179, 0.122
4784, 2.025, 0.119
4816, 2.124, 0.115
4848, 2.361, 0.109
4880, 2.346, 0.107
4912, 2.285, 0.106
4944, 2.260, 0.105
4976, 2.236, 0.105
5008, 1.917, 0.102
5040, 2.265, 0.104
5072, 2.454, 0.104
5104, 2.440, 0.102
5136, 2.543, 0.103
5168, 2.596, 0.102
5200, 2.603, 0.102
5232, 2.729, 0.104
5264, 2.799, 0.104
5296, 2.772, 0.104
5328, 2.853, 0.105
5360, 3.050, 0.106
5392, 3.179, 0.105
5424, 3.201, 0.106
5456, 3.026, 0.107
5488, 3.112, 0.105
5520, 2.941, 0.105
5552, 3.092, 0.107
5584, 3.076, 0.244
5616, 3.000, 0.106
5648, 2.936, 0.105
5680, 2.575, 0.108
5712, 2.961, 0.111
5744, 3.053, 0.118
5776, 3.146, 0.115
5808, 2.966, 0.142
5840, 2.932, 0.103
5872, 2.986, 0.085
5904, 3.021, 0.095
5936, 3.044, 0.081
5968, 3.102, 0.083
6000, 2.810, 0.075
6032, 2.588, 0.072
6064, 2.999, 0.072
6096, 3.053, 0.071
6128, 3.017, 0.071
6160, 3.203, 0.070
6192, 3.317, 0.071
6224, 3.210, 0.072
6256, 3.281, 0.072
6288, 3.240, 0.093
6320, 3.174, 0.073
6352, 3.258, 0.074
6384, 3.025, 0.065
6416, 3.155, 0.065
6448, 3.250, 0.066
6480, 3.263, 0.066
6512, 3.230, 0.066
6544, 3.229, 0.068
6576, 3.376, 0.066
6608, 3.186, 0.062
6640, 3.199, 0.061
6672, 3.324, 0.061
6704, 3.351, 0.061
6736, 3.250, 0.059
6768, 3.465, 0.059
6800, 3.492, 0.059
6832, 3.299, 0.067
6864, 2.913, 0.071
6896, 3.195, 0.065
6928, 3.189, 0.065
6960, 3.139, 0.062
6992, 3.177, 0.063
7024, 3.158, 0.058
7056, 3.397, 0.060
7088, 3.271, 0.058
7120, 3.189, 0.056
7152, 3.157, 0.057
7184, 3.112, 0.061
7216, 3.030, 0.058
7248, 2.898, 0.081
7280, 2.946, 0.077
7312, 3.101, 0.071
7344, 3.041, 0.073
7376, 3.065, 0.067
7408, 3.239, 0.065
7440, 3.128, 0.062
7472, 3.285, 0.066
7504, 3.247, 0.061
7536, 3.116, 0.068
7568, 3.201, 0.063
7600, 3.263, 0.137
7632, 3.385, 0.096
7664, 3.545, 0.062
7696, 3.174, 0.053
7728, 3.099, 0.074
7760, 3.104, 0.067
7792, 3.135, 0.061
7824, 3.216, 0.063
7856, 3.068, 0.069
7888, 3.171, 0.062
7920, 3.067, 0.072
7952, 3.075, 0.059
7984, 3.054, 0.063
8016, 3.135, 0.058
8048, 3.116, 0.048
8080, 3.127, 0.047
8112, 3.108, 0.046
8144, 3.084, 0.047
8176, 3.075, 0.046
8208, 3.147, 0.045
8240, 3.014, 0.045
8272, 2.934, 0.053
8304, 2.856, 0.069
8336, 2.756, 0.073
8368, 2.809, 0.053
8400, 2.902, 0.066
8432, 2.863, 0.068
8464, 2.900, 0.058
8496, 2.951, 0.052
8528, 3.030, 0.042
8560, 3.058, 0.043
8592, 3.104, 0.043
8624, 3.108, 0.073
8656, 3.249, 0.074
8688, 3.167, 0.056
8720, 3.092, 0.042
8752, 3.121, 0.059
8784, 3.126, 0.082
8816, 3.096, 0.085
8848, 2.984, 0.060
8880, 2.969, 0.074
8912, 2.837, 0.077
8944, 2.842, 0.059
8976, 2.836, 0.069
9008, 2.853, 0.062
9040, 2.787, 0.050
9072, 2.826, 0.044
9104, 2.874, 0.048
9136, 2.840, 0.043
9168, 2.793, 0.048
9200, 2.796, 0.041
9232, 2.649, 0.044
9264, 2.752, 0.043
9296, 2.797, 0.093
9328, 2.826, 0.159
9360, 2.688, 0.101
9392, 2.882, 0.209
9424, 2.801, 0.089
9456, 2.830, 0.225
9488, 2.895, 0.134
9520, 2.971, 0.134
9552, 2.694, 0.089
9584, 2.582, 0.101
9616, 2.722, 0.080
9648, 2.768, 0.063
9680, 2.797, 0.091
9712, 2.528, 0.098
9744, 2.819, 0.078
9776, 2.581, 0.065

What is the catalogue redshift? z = 0.165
